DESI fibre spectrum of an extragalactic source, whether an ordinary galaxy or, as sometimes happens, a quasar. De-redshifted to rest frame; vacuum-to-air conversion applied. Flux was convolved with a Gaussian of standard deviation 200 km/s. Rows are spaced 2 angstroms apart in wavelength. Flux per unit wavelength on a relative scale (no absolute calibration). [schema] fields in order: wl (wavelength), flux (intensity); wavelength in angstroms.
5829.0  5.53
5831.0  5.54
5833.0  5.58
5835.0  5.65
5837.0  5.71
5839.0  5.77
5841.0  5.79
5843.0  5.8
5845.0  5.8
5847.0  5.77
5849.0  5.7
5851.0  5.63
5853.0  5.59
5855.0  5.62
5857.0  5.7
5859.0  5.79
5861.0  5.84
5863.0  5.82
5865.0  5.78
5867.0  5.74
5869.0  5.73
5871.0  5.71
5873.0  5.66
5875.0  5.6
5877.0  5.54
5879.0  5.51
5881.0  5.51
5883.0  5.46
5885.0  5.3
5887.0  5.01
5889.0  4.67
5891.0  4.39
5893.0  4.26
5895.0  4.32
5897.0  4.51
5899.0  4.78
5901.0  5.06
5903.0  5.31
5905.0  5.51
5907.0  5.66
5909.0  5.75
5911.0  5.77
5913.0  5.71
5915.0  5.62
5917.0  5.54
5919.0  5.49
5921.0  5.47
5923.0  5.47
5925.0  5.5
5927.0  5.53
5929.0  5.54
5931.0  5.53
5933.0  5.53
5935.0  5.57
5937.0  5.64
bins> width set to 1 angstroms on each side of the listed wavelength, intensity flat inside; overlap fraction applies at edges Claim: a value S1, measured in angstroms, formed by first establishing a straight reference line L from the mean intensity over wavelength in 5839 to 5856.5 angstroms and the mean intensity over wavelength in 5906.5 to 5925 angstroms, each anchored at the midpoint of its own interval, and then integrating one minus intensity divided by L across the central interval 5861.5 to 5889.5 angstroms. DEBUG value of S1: 0.7 angstroms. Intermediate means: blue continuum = 5.72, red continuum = 5.6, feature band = 5.52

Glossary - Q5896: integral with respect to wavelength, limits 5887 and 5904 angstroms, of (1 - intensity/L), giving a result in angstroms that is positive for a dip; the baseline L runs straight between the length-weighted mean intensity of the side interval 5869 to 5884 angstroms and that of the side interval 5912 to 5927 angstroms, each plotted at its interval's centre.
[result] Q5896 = 2.7 angstroms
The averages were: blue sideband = 5.58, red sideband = 5.54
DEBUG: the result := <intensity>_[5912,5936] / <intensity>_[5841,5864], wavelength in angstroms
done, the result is 1.0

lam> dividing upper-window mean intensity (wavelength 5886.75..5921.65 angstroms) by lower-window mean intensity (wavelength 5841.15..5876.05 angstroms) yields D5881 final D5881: 0.9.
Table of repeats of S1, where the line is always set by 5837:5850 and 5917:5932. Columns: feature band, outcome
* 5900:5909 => 0.2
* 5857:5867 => -0.1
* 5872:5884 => 0.2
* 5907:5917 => -0.3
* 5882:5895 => 1.9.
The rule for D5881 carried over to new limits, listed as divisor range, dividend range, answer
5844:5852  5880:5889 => 0.92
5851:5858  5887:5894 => 0.80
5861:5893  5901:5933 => 1.03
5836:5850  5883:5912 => 0.87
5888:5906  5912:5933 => 1.16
